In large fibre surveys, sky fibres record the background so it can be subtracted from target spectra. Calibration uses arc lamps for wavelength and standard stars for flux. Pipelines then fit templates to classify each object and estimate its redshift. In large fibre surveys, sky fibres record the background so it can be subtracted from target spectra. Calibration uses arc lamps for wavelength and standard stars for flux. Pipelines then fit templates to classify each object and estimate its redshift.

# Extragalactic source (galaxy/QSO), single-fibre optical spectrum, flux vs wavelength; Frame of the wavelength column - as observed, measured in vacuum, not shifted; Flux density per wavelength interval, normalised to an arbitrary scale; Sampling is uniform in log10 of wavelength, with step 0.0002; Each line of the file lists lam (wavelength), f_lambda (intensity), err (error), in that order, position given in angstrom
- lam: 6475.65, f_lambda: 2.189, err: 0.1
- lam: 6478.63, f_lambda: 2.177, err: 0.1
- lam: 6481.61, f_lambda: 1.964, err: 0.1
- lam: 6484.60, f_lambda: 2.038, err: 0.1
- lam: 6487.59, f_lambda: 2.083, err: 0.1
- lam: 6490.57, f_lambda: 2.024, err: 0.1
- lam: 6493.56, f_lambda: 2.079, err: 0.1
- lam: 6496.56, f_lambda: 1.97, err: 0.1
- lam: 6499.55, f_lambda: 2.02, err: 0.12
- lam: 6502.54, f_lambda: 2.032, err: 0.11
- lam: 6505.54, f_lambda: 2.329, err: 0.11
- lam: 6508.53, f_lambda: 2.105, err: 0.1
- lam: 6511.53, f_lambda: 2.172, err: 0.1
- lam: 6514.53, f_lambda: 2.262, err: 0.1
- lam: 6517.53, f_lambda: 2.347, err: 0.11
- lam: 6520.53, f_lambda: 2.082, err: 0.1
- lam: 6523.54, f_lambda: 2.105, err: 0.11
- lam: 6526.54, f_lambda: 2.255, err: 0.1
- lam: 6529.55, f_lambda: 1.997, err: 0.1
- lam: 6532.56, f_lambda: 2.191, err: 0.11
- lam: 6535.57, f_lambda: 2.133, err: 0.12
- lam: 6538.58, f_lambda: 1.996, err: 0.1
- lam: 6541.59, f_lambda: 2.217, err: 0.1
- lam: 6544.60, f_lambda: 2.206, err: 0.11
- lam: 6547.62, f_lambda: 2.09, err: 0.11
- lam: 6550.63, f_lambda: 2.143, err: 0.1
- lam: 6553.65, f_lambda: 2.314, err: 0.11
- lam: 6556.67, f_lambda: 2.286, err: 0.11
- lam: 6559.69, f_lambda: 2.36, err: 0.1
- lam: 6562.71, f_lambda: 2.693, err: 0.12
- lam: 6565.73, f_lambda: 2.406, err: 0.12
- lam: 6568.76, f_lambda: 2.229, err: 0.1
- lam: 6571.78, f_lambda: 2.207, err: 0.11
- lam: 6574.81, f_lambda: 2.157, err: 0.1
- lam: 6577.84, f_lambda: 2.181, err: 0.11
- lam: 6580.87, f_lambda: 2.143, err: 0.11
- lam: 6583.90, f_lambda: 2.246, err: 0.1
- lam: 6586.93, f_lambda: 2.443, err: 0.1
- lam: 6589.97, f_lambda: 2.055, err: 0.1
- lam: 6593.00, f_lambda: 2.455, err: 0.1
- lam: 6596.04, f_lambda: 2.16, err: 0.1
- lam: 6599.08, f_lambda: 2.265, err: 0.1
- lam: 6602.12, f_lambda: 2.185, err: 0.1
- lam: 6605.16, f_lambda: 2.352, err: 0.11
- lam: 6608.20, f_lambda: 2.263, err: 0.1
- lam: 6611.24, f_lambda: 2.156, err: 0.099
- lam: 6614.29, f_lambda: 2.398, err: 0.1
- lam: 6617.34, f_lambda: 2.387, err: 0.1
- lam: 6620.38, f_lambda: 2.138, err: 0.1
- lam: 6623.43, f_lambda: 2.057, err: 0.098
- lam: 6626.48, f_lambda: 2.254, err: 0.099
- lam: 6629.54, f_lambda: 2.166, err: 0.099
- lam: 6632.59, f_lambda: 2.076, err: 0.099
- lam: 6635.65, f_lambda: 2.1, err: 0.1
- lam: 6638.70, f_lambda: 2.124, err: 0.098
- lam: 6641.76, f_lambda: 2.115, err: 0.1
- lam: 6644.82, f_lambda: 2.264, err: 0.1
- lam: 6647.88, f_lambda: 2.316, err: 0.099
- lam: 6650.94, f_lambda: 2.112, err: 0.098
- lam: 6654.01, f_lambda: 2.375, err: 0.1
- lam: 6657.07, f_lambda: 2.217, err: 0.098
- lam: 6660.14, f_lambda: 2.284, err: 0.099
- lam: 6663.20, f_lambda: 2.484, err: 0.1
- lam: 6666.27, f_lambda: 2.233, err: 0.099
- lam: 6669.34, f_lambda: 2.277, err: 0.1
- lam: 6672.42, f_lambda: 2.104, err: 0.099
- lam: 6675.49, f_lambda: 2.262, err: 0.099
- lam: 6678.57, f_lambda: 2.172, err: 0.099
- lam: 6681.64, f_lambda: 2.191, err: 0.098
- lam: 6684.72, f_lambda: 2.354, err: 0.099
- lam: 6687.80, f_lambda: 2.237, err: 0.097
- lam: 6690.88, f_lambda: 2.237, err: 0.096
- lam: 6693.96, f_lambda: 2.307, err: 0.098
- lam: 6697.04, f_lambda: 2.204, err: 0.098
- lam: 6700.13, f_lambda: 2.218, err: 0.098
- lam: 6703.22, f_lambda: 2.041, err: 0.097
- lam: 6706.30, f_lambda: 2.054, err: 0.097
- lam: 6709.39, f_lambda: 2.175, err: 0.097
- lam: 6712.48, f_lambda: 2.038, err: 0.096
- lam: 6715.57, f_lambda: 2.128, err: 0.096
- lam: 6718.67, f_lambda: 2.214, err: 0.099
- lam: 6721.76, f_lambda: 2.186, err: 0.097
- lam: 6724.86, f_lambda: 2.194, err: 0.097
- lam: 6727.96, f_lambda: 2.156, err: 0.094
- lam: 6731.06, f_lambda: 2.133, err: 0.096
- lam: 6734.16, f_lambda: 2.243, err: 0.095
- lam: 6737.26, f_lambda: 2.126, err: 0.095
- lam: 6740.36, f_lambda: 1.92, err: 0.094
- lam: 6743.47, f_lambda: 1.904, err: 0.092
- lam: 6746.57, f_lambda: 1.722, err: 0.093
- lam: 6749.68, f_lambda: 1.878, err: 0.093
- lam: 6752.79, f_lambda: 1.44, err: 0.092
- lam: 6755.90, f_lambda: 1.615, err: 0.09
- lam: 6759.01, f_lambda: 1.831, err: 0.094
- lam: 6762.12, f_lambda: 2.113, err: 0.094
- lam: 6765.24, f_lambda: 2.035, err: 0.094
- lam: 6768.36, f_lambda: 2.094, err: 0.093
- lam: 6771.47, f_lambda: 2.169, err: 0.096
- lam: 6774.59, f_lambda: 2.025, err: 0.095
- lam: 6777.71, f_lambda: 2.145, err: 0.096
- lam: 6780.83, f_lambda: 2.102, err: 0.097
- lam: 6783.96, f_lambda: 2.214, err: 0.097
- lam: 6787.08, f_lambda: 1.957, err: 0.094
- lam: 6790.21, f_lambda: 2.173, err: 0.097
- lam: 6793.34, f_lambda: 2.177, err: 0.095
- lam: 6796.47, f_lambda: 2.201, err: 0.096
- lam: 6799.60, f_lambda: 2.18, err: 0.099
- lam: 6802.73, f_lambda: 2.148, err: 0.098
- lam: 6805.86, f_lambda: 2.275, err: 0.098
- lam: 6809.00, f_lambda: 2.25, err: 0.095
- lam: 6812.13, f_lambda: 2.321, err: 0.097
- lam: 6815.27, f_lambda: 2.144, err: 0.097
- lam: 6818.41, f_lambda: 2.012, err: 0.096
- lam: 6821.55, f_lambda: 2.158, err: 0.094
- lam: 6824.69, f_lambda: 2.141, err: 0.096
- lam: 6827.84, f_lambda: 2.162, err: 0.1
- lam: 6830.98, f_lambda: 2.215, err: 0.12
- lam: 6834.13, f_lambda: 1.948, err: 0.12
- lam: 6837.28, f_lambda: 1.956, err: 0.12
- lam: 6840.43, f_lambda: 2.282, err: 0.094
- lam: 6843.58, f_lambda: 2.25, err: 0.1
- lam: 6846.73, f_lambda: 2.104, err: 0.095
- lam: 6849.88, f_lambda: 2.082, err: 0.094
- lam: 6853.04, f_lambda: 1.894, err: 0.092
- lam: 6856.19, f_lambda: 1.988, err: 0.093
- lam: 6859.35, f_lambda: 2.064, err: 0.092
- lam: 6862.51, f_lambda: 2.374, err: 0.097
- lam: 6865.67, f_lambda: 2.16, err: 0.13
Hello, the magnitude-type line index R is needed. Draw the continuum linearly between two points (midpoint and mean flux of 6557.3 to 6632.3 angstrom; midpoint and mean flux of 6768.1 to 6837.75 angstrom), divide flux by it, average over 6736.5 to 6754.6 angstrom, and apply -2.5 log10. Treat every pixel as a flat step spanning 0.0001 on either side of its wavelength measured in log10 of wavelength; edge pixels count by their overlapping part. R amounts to 0.20 mag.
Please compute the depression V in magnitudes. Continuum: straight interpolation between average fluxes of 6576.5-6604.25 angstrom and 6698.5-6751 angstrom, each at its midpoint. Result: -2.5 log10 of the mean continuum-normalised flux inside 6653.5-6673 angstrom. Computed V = -0.065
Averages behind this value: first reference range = 2.24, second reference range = 2.08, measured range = 2.29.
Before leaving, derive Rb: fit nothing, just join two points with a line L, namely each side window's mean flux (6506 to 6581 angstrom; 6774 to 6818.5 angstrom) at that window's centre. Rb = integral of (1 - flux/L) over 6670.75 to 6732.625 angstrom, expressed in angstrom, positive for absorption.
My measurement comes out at 0.0 angstrom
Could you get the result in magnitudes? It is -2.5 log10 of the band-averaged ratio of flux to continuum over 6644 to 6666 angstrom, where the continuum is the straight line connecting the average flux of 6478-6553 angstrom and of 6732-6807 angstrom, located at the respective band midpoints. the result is -0.11 mag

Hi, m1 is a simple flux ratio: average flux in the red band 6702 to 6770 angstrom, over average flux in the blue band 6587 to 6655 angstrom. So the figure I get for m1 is 0.91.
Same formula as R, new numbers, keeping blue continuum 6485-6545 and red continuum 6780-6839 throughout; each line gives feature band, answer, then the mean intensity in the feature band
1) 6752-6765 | 0.19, 1.8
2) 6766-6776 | 0.03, 2.09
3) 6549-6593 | -0.07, 2.28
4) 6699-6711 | 0.01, 2.12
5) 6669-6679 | -0.03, 2.2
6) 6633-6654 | -0.02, 2.18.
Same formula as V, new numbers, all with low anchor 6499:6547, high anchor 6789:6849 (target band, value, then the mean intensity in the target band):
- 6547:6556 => -0.023 mag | 2.2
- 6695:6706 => 0.004 mag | 2.15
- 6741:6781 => 0.127 mag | 1.92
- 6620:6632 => 0.004 mag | 2.15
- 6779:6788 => 0.030 mag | 2.1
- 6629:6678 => -0.031 mag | 2.22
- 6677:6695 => -0.044 mag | 2.25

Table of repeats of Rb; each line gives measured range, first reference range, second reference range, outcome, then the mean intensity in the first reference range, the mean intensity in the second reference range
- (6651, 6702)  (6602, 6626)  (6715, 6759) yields -3.45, 2.25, 1.98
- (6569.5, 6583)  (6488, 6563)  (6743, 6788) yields -0.36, 2.17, 1.95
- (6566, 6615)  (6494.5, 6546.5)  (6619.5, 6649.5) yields -2.08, 2.14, 2.16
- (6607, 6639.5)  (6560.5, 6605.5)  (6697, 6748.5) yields 0.46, 2.28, 2.09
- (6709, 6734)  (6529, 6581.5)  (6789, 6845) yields 0.35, 2.22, 2.17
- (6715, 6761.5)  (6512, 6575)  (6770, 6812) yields 4.19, 2.22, 2.16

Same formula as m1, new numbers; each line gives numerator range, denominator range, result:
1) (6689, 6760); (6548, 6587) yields 0.90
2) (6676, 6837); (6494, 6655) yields 0.95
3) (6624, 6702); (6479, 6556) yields 1.04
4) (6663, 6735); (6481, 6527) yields 1.04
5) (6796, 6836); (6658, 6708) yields 0.97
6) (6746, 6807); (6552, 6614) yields 0.89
